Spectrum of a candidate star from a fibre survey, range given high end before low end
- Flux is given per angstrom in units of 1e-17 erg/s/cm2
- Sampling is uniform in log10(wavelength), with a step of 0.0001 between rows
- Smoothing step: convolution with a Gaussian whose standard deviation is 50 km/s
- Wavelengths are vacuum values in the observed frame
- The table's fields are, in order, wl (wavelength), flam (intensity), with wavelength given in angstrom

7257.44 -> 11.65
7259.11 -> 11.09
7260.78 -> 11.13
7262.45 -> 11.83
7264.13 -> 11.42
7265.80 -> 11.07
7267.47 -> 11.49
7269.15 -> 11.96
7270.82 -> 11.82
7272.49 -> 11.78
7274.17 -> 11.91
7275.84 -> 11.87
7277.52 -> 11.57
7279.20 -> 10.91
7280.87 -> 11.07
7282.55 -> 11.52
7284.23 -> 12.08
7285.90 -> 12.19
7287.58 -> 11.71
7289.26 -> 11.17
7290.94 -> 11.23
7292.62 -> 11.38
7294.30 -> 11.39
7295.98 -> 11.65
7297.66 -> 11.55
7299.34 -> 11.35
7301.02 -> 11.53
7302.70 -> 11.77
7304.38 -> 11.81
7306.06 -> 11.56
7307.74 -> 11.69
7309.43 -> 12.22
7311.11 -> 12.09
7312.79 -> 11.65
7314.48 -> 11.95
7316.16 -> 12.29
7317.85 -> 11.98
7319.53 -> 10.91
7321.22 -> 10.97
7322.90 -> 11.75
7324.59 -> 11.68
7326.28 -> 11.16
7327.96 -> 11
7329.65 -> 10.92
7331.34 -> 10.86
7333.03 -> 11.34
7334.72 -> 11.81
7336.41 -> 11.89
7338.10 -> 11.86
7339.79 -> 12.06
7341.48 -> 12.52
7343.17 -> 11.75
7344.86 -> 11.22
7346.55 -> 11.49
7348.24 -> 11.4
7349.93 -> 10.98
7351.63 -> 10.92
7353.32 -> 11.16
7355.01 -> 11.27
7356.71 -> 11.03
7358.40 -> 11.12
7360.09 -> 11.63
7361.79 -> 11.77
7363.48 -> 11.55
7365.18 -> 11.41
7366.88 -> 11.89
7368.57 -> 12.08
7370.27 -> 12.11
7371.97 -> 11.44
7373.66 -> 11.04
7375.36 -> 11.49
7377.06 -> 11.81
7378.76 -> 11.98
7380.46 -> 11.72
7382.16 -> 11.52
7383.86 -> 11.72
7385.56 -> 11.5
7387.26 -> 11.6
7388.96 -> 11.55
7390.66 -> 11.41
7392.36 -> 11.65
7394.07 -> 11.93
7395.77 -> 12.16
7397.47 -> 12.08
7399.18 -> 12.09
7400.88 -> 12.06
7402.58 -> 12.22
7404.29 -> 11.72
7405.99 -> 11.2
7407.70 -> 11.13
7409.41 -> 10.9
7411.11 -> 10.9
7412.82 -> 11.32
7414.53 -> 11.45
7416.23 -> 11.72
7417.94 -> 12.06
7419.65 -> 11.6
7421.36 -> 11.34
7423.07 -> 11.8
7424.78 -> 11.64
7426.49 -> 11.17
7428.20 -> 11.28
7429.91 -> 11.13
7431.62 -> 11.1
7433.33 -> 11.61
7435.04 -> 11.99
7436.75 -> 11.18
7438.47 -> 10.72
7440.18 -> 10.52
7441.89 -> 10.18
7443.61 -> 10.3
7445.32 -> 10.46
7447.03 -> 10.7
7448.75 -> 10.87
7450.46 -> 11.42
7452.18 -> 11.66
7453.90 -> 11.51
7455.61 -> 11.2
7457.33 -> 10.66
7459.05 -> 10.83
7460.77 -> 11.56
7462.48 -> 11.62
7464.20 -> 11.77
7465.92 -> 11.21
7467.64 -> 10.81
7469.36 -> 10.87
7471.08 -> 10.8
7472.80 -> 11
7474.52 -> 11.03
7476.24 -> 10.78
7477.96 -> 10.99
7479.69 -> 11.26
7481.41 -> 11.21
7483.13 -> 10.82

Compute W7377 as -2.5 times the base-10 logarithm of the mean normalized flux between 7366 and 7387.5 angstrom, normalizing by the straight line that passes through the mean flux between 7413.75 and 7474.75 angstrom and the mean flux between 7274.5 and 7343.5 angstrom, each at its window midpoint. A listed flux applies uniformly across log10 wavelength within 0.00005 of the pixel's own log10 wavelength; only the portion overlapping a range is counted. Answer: -0.03 mag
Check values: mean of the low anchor 11.6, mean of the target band 11.7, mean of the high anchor 11.2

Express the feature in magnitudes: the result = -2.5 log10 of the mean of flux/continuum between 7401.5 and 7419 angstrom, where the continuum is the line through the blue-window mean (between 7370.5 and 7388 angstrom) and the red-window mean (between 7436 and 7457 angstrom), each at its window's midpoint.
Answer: -0.02 mag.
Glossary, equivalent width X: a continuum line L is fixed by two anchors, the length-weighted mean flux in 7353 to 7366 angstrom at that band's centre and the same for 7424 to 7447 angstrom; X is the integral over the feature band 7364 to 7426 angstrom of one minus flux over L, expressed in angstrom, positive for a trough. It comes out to -2.4 angstrom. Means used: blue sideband 11.4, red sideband 11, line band 11.6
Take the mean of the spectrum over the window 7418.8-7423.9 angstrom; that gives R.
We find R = 11.6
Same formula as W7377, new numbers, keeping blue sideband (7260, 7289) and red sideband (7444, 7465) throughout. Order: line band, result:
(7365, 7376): -0.03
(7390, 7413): -0.03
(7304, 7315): -0.03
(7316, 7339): 0.00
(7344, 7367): 0.01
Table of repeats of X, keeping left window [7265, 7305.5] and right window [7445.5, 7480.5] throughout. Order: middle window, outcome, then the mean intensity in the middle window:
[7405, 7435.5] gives -0.5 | 11.4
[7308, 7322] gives -0.3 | 11.8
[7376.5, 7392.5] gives -0.5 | 11.6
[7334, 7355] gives -0.3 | 11.6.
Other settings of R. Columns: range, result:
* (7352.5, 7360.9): 11.2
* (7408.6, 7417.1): 11.3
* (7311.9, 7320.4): 11.8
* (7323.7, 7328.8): 11.3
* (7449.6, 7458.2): 11.3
